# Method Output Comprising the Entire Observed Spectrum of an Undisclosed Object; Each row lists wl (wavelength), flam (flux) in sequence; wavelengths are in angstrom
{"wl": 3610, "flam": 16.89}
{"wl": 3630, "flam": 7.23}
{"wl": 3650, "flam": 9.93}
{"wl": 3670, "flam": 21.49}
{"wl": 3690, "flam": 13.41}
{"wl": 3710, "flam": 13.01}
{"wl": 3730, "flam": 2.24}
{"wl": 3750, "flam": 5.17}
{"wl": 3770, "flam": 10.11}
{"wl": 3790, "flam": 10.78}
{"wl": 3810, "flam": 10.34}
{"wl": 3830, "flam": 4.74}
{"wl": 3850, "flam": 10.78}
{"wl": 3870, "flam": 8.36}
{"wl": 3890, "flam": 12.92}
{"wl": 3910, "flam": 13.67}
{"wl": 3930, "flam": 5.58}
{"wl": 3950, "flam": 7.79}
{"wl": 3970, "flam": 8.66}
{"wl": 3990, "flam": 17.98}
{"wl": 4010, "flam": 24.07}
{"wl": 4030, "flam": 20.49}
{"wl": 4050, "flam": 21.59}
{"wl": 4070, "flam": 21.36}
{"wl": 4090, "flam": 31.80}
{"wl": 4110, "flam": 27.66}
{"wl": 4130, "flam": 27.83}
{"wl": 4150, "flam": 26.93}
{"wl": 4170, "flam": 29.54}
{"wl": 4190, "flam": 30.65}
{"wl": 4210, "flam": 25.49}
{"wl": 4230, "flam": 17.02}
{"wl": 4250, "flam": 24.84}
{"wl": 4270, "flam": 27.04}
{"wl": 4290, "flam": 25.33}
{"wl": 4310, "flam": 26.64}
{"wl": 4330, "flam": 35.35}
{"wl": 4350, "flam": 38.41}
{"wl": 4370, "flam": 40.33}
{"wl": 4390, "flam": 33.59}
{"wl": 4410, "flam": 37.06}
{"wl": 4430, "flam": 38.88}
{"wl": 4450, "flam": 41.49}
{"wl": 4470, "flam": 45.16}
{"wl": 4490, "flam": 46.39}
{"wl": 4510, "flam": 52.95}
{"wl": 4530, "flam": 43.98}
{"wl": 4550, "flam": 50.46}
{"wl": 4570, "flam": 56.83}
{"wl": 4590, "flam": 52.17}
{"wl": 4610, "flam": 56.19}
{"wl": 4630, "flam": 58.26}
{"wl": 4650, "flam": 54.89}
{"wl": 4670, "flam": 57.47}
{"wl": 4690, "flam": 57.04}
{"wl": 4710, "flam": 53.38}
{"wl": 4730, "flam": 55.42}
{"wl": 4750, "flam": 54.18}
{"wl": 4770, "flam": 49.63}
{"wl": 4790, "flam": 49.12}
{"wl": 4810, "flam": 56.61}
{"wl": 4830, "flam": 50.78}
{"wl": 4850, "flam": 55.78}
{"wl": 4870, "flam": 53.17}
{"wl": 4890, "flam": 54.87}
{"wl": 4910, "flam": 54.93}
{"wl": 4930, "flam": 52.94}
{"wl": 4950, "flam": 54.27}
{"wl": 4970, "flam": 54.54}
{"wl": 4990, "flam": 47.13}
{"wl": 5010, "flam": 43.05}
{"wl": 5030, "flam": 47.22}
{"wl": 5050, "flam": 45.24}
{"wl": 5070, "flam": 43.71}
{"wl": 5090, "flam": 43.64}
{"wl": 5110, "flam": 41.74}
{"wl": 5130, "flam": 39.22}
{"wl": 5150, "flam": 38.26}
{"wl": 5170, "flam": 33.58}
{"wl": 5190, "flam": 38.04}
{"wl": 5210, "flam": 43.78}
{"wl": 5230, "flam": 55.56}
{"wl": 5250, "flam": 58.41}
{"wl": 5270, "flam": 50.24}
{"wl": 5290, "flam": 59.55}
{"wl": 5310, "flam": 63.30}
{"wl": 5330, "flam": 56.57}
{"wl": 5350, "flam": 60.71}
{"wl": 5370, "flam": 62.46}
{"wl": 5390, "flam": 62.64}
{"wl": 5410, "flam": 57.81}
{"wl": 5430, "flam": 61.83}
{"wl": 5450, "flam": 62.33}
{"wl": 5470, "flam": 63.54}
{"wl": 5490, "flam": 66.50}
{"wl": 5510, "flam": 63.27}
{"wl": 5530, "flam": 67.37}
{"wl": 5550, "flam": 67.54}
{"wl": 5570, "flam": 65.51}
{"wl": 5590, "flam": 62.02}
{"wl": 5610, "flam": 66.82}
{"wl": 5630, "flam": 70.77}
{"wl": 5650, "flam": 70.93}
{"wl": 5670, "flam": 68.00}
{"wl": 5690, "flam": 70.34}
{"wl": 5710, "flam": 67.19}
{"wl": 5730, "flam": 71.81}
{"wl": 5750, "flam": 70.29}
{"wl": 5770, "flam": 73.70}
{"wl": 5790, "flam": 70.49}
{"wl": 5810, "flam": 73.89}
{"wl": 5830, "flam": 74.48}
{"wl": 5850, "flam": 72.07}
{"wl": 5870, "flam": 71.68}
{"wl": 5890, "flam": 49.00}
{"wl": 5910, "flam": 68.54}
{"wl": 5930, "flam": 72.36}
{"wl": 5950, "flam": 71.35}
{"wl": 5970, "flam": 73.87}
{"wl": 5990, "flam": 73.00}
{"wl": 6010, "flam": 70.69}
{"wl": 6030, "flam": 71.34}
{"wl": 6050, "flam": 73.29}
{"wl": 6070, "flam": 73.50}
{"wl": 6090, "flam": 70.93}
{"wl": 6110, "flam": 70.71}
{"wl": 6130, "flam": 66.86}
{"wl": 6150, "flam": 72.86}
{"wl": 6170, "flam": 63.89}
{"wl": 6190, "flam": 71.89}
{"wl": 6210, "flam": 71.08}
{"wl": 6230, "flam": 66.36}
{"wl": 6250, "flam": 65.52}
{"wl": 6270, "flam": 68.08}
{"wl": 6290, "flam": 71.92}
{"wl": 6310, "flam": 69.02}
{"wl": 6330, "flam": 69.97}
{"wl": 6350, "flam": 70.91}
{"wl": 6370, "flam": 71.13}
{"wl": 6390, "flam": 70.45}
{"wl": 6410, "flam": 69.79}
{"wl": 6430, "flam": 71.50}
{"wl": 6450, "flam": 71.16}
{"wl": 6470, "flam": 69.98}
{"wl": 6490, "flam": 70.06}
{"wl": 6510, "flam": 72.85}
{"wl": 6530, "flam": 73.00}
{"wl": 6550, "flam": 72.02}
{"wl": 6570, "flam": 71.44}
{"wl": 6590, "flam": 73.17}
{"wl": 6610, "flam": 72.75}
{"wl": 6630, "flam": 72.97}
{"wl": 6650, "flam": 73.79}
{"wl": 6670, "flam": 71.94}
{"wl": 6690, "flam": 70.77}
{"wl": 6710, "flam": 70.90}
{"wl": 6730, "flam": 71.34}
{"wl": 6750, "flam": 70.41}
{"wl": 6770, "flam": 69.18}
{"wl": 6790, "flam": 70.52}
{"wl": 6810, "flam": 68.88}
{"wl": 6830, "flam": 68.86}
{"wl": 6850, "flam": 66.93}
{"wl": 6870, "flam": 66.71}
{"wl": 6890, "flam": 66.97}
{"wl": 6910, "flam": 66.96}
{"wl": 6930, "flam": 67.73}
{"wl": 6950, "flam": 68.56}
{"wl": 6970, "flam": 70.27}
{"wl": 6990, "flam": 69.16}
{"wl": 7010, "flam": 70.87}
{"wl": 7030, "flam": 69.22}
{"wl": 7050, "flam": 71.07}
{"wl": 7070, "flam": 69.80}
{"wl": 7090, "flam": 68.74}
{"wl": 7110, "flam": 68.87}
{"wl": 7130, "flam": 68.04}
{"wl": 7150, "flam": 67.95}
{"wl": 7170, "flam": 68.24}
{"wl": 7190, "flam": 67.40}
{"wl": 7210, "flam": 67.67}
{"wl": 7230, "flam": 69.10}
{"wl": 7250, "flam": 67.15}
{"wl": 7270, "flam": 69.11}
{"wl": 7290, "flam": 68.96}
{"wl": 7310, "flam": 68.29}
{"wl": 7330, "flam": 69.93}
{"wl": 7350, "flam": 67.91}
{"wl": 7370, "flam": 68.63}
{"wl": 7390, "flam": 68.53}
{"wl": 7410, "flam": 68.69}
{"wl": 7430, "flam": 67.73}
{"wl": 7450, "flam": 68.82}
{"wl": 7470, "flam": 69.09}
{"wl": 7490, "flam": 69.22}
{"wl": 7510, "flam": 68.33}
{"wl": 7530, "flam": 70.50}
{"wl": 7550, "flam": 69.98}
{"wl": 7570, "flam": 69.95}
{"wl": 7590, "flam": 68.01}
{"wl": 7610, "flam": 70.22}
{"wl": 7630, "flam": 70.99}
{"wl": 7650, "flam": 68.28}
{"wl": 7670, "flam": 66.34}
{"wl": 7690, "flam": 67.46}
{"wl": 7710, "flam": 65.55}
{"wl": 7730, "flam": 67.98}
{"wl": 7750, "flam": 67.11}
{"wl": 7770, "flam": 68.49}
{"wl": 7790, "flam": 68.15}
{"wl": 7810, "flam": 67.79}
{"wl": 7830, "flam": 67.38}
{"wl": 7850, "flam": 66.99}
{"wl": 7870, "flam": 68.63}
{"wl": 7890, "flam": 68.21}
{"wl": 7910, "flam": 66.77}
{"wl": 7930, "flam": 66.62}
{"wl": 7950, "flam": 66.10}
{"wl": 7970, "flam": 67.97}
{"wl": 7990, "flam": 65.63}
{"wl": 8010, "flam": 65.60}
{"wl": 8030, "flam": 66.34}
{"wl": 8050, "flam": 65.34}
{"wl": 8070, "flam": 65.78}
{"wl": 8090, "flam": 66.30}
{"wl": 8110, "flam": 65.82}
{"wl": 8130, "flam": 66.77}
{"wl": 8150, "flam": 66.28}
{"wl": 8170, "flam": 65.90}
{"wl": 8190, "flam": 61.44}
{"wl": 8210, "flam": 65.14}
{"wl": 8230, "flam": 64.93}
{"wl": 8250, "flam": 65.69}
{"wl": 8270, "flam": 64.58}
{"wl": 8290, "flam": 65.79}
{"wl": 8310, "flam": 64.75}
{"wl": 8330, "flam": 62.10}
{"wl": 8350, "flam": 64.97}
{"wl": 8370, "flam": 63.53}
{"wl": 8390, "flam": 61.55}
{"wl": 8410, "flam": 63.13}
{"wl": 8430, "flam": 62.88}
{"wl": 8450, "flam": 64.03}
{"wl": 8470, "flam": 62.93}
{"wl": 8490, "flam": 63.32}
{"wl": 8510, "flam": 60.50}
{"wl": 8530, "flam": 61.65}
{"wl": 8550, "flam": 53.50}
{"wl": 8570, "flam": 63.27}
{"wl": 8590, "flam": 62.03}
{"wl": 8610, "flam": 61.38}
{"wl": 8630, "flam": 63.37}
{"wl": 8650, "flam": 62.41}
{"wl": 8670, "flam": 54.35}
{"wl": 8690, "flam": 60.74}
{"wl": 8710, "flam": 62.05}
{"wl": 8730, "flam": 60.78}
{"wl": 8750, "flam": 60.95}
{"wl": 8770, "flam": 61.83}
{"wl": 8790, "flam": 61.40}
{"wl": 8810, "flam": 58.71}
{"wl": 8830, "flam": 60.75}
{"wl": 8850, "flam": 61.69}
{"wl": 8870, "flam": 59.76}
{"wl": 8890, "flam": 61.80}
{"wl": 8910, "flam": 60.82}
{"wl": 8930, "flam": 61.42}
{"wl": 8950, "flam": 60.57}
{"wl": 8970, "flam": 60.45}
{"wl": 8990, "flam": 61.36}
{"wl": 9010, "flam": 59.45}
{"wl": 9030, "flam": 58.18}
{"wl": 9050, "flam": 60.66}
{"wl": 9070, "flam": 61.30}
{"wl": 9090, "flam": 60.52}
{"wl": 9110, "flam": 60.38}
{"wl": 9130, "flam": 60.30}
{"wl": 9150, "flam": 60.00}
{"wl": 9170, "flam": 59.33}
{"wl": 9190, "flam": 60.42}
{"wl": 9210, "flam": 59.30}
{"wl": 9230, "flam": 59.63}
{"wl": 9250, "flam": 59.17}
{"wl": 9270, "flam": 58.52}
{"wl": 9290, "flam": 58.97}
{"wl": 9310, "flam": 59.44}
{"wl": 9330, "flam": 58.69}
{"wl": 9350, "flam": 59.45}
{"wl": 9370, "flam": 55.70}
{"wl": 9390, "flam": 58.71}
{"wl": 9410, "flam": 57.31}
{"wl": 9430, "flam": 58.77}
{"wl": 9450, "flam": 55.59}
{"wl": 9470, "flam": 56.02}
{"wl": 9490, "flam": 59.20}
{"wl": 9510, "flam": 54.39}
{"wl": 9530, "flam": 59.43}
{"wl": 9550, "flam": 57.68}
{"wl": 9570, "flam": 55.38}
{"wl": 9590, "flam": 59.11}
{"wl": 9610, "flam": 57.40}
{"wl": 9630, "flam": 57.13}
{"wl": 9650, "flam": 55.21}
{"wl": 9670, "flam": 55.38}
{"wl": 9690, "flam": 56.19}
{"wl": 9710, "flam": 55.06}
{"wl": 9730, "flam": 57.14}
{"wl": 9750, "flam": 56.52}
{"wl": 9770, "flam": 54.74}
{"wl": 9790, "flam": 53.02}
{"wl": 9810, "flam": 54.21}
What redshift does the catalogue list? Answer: 0.000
